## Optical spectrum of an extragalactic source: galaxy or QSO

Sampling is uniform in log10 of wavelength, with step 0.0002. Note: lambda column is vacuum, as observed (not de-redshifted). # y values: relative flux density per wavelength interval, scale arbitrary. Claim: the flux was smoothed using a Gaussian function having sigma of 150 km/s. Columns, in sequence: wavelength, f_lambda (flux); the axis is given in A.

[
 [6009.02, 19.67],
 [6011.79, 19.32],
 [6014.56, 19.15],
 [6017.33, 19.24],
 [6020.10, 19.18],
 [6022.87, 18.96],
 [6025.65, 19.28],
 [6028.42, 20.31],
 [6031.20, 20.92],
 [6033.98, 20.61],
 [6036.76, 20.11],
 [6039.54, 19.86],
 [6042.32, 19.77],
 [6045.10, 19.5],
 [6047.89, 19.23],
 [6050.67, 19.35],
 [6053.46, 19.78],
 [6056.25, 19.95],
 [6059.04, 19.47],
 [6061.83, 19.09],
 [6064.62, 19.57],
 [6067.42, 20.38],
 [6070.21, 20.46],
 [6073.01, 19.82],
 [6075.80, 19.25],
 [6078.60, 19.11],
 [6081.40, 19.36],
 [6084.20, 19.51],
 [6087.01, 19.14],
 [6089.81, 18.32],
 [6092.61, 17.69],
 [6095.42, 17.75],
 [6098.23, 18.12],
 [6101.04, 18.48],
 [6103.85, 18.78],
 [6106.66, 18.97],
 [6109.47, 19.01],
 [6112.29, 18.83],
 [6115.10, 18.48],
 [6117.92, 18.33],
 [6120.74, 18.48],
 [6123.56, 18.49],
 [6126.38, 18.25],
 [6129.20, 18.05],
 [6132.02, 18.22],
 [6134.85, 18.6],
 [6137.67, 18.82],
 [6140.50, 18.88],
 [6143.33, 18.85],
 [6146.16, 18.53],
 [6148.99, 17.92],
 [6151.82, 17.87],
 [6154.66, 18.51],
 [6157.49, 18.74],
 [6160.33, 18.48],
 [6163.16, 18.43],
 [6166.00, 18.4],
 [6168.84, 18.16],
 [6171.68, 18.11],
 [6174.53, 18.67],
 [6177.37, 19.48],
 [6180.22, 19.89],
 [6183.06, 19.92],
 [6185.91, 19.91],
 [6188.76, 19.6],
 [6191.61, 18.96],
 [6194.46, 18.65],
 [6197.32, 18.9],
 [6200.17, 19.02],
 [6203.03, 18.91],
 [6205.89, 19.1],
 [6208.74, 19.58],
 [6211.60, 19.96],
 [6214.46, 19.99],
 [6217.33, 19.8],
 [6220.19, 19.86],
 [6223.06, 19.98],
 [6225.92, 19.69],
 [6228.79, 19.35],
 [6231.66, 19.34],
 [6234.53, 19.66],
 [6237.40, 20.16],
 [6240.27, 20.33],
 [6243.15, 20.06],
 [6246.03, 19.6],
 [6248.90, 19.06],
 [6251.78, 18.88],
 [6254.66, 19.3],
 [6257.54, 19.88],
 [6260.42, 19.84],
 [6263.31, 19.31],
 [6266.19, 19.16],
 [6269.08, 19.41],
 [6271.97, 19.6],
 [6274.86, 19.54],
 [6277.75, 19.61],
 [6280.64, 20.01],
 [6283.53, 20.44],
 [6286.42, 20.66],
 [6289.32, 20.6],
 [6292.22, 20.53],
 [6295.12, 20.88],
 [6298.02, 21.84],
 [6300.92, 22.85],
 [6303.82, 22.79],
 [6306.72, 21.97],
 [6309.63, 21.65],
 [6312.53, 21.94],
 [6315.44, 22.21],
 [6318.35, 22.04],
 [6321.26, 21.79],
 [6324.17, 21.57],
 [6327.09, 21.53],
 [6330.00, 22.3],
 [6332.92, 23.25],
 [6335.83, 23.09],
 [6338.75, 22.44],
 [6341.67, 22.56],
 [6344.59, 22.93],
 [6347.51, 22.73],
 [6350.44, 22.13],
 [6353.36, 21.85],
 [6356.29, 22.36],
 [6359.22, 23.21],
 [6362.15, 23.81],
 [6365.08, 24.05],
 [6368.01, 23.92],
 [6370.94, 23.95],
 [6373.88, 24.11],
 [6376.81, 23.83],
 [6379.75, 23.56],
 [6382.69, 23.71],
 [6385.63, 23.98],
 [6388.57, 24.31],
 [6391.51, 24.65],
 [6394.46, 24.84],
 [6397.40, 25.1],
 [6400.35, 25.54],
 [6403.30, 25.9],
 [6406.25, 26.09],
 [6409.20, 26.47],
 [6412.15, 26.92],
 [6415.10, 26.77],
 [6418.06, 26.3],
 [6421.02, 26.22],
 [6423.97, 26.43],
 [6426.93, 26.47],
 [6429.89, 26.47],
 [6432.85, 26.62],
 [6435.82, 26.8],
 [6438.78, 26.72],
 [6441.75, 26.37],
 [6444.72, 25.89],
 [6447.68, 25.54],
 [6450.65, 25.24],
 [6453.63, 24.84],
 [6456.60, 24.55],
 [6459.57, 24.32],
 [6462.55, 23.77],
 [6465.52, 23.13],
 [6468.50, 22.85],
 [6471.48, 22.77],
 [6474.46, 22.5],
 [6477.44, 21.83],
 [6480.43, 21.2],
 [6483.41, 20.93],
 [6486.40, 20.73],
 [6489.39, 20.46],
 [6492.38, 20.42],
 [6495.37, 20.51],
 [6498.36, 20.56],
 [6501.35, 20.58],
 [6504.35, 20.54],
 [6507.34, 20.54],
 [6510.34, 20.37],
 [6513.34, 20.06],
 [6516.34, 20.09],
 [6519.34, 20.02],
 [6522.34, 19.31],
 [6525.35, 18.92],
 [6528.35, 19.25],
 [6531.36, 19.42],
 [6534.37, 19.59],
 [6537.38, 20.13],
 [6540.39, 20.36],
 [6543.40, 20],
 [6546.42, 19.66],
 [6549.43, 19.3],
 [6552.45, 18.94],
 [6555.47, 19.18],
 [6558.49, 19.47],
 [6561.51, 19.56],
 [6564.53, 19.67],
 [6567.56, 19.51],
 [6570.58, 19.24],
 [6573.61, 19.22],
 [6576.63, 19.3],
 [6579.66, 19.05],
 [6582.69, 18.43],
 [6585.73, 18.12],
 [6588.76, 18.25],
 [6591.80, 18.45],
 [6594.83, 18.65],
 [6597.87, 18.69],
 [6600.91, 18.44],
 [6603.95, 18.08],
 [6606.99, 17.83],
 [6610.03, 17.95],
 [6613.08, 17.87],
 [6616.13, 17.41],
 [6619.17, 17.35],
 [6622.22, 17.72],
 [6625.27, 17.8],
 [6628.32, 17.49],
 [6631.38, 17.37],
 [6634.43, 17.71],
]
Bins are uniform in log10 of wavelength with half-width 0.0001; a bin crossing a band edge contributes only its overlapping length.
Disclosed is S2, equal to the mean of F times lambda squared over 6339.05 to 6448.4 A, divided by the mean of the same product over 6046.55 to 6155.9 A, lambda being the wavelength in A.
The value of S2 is 1.4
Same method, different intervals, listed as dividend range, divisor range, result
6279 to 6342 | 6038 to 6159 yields 1.23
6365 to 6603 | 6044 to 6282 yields 1.28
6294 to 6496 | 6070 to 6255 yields 1.34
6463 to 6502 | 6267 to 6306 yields 1.11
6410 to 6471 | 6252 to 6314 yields 1.31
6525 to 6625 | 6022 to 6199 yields 1.15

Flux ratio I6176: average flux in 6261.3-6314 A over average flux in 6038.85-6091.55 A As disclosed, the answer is 1.06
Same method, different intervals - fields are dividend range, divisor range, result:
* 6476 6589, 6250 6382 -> 0.91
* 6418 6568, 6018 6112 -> 1.14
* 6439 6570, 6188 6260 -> 1.09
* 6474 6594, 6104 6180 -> 1.07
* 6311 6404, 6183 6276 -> 1.19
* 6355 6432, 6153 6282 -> 1.29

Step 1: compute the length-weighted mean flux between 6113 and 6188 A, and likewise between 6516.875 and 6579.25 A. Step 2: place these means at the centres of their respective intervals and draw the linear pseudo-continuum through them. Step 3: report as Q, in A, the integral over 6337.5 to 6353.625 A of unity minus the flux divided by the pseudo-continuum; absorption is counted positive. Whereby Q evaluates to -2.9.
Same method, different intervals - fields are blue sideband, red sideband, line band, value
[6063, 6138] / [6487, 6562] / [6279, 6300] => -1.6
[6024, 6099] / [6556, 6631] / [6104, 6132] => 1.2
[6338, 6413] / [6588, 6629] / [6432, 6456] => -4.0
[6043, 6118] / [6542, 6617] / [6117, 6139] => 0.8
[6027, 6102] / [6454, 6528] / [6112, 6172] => 4.1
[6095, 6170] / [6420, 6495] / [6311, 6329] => -0.1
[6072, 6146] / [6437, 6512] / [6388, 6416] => -4.8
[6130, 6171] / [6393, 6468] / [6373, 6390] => 0.4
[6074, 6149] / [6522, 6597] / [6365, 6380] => -3.9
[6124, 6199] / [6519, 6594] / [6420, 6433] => -5.0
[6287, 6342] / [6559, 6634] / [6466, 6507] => -3.0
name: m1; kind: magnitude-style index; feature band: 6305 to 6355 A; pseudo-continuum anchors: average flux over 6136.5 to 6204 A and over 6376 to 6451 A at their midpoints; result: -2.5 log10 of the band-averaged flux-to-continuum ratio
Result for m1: 0.05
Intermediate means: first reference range 18.8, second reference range 25.7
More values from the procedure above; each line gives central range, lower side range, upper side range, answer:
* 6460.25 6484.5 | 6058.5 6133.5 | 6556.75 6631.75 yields -0.208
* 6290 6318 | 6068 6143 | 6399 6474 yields 0.048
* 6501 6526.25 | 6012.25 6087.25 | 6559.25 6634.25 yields -0.082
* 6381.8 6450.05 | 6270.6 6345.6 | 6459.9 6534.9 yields -0.217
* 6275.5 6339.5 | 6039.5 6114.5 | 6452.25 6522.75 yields -0.056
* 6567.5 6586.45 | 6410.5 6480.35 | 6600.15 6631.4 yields 0.026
